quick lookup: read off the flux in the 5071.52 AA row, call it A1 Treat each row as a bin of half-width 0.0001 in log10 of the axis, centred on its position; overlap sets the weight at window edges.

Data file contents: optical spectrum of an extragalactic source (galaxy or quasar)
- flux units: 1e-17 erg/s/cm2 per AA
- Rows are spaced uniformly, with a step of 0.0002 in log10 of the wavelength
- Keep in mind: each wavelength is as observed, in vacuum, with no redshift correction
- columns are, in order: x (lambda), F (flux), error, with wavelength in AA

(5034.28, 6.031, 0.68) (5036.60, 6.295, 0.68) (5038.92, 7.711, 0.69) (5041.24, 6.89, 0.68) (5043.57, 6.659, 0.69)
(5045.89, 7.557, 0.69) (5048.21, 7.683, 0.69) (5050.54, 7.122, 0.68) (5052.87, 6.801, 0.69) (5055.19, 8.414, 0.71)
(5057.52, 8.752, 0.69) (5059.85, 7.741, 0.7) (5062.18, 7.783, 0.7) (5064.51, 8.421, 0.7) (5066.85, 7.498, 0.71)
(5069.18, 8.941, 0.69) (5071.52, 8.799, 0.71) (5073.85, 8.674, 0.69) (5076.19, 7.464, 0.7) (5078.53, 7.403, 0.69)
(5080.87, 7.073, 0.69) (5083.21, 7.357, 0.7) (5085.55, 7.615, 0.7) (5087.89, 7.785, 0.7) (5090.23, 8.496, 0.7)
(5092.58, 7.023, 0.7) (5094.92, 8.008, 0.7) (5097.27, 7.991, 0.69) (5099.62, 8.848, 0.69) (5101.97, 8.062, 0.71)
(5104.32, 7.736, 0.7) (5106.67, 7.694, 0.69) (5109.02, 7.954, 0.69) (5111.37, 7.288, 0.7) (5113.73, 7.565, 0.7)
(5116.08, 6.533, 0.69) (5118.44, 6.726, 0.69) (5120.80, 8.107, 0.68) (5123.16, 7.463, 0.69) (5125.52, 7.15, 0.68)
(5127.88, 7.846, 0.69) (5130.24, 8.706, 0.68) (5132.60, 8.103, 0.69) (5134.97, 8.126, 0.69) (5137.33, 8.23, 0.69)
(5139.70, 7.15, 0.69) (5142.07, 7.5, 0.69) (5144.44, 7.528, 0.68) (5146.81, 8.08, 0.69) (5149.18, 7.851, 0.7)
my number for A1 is 8.799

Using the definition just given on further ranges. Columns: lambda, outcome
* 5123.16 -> 7.463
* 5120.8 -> 8.107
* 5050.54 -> 7.122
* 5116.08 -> 6.533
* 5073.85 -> 8.674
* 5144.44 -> 7.528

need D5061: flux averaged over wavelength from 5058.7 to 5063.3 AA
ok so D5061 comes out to 7.76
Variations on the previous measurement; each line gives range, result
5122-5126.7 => 7.31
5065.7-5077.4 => 8.27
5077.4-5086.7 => 7.36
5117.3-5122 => 7.42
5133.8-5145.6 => 7.71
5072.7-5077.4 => 8.05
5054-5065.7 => 8.22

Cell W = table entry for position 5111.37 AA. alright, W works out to 7.288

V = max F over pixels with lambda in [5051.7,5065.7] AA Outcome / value 8.752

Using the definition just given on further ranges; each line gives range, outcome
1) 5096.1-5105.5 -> 8.848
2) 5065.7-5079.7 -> 8.941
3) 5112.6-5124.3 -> 8.107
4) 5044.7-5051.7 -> 7.683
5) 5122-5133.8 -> 8.706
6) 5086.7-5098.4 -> 8.496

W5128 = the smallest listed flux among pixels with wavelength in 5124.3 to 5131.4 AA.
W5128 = 7.15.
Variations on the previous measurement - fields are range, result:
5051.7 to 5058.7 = 6.801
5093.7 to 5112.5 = 7.288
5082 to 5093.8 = 7.023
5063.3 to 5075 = 7.498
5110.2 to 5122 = 6.533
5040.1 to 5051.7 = 6.659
